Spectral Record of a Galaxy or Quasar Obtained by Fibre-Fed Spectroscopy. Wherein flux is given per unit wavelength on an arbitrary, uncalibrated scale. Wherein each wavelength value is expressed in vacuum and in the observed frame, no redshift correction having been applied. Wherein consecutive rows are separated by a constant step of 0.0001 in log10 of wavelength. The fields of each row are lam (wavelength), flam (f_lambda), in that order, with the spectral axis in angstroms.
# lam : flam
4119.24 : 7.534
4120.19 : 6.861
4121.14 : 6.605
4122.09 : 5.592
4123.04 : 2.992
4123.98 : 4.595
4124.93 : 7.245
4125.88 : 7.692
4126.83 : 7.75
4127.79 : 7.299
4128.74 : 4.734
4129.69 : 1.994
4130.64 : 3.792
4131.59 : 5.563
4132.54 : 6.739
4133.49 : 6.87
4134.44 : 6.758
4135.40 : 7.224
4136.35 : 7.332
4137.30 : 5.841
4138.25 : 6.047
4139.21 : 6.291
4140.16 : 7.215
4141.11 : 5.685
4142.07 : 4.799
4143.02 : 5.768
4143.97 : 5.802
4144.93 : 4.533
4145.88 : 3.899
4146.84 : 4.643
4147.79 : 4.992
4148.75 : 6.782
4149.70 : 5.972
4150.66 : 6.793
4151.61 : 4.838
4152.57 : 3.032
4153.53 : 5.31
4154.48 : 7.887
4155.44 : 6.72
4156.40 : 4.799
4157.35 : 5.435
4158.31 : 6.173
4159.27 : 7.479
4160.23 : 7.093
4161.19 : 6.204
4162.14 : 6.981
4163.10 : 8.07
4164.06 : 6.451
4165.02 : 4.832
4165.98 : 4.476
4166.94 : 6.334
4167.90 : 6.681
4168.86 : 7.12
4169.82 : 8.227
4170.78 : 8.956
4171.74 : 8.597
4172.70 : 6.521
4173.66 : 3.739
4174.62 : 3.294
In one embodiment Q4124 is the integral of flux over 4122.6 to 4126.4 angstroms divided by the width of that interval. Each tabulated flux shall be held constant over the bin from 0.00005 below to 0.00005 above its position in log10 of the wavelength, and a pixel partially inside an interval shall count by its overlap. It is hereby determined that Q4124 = 5.69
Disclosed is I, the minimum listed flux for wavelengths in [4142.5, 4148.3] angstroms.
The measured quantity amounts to 3.899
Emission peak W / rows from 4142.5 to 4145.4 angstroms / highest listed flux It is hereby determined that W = 5.802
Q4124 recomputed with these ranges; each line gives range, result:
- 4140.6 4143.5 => 5.45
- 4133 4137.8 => 6.81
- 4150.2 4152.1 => 5.8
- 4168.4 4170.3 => 7.68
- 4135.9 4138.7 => 6.41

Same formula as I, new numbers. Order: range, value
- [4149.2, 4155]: 3.032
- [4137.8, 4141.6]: 5.685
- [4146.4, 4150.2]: 4.643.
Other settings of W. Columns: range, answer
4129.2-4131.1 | 3.792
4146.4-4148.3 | 4.992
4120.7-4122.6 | 6.605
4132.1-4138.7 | 7.332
